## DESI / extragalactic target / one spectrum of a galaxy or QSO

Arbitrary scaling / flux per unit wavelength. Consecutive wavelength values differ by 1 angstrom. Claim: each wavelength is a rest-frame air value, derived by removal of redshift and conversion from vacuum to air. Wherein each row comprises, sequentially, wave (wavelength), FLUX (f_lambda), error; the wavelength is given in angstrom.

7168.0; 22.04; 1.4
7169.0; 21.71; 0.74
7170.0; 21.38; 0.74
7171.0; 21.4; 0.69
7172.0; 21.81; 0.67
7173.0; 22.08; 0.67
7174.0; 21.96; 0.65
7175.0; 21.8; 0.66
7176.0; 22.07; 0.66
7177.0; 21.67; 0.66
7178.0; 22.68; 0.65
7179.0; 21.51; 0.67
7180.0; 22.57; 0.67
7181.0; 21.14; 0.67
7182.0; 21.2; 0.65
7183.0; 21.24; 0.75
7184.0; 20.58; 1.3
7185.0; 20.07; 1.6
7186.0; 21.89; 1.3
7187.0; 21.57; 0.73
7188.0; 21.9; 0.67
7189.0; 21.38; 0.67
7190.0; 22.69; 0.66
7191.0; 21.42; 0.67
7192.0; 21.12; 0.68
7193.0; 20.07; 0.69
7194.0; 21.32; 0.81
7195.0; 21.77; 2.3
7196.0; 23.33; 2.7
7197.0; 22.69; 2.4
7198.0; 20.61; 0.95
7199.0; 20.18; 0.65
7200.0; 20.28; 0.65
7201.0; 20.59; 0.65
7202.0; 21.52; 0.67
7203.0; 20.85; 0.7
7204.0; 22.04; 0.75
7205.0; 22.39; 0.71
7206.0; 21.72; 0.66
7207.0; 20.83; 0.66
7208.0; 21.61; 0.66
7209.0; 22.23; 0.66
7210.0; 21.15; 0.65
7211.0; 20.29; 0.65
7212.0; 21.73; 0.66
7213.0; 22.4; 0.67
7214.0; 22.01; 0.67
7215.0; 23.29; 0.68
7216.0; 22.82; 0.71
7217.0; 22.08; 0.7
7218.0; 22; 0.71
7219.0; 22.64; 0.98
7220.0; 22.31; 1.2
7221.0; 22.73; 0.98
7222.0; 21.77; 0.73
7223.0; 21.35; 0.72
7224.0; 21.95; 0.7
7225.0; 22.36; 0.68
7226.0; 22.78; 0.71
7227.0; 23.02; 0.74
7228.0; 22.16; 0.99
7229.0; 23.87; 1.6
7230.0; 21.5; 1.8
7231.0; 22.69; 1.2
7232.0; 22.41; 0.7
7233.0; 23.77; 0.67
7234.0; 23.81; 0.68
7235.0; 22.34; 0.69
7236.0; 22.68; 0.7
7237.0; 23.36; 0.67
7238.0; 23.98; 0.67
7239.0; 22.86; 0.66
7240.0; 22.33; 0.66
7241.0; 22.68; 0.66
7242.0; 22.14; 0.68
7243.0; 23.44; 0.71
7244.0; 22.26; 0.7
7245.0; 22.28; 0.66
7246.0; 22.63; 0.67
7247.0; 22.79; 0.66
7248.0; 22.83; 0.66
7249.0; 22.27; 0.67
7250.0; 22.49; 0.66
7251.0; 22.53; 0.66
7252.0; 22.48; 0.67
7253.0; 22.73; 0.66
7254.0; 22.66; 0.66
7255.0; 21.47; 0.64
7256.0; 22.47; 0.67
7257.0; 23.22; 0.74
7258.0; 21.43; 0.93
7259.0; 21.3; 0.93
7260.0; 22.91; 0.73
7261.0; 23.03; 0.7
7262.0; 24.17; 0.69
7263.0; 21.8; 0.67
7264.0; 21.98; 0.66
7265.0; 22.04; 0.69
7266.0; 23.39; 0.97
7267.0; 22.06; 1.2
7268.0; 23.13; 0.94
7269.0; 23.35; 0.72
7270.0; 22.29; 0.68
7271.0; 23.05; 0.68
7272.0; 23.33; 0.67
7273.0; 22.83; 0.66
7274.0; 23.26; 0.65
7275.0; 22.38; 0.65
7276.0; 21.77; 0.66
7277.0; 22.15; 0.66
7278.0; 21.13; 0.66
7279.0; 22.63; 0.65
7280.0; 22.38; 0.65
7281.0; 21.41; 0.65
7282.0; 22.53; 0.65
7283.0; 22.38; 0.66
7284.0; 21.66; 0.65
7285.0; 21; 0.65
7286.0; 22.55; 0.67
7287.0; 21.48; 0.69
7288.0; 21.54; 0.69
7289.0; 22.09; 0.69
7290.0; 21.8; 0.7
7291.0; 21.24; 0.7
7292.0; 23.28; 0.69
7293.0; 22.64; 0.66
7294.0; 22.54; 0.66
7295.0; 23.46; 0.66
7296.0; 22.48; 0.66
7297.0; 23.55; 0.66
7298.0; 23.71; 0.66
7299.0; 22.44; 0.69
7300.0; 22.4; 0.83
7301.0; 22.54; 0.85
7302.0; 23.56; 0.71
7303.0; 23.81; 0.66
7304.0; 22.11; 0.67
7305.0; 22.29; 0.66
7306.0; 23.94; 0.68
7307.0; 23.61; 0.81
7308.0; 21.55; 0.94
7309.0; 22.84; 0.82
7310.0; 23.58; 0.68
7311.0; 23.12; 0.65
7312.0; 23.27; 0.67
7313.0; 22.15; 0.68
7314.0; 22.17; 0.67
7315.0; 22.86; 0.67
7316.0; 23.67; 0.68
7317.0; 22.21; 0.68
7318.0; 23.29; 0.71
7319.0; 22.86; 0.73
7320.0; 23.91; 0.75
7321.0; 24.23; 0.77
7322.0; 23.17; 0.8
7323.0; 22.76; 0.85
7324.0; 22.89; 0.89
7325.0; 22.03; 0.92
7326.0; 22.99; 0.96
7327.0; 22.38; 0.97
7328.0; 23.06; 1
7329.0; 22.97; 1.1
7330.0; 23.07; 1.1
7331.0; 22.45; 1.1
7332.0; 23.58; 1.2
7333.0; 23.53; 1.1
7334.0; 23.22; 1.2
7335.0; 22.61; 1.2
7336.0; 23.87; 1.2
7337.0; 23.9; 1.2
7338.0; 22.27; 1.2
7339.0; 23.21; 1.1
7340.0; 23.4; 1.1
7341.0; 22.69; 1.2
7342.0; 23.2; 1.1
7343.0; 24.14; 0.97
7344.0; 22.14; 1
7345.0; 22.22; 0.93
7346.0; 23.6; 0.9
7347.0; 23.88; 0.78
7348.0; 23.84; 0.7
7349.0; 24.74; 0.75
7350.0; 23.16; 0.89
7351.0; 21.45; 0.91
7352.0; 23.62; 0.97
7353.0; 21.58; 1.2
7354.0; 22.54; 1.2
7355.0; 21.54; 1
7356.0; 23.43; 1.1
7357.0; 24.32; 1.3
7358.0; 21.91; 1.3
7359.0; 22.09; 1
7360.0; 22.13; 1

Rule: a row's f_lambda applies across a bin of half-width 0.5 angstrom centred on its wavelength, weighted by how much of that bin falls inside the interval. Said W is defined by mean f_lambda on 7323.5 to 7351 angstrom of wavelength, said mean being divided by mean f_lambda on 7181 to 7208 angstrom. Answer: 1.08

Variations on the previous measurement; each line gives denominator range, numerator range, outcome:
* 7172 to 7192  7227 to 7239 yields 1.06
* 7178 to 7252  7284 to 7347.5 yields 1.04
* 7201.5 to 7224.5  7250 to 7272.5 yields 1.03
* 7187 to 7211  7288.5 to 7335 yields 1.07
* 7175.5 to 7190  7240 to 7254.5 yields 1.05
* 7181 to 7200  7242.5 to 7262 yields 1.05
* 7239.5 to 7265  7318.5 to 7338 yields 1.03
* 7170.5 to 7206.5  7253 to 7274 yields 1.05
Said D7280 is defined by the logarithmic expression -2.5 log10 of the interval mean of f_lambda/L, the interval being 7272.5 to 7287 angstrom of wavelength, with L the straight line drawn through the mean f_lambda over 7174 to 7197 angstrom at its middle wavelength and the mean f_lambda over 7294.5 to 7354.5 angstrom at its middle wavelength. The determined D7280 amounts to 0.02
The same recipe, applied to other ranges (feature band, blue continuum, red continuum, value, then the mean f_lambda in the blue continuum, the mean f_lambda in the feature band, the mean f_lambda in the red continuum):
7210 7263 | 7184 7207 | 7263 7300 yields -0.03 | 21.4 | 22.5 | 22.4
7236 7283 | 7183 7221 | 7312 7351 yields -0.01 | 21.6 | 22.6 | 23.1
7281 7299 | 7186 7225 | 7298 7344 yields 0.02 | 21.7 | 22.3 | 23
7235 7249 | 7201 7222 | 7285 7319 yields -0.03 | 21.9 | 22.8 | 22.7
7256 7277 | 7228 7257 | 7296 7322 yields 0.01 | 22.7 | 22.6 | 23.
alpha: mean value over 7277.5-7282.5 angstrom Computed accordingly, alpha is 22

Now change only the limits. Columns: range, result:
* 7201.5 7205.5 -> 21.7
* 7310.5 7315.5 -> 22.7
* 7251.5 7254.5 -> 22.6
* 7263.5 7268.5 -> 22.5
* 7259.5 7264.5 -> 22.8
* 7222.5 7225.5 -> 21.9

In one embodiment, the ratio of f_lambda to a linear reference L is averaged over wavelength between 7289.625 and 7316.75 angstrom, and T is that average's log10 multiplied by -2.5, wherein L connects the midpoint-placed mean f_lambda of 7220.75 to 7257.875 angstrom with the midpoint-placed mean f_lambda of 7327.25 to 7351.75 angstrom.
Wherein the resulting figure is 0.01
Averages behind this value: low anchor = 22.6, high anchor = 23.2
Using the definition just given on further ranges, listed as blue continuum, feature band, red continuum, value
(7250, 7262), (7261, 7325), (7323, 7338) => 0.00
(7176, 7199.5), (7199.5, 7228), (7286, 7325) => 0.00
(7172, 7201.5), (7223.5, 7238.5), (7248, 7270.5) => -0.03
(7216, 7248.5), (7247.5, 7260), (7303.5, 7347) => 0.02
